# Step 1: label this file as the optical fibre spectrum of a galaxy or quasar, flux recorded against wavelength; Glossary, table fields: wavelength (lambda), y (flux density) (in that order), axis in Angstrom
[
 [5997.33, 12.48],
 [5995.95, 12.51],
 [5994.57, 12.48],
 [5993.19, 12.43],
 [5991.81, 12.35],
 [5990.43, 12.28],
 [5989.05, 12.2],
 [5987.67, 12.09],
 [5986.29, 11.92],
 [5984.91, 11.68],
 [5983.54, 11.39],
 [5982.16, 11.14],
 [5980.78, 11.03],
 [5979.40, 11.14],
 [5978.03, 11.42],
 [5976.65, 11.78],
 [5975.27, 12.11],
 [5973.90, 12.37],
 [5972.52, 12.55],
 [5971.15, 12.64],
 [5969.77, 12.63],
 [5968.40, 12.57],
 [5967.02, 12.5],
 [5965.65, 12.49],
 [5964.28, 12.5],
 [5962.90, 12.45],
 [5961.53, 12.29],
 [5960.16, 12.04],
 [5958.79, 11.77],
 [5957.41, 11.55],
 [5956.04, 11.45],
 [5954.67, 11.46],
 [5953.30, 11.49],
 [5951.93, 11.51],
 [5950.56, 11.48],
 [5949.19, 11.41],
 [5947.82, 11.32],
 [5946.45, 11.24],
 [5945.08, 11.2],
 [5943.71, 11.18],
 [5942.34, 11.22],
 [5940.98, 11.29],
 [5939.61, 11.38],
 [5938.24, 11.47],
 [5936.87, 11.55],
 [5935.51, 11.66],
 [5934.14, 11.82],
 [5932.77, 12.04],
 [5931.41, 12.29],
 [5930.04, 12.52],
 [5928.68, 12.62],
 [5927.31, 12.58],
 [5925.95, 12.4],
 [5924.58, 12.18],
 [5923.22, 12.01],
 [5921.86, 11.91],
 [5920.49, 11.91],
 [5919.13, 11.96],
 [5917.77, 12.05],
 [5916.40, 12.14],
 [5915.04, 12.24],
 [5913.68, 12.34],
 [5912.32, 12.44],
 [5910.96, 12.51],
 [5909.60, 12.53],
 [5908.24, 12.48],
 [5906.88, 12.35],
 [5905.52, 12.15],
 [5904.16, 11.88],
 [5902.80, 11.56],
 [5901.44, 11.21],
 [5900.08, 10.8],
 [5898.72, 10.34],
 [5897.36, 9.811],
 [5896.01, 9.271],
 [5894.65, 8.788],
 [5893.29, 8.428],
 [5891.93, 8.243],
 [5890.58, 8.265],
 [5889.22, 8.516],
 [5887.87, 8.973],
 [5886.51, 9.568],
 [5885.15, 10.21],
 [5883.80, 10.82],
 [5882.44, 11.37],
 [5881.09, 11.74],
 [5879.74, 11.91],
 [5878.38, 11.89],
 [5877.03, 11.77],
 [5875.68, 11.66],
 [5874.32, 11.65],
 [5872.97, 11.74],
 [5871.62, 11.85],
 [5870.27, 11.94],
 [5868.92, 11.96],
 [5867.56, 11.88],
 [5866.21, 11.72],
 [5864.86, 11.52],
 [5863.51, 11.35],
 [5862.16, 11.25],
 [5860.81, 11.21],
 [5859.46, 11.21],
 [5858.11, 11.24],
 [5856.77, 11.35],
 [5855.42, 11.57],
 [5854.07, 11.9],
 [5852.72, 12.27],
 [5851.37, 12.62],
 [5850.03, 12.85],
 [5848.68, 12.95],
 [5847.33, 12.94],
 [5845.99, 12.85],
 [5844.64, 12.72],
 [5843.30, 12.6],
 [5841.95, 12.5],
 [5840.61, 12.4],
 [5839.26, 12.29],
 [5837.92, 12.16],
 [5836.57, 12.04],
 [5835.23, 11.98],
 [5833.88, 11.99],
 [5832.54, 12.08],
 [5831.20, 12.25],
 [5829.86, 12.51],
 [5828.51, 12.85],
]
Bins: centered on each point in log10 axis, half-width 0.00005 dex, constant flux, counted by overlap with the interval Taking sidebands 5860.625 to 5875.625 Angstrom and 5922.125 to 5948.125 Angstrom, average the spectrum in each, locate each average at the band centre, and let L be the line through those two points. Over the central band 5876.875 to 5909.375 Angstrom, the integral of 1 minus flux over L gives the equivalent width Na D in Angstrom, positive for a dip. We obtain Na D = 3.29 Angstrom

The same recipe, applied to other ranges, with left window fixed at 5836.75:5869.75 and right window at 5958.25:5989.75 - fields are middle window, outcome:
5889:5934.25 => 2.4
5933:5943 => 0.4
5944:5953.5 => 0.5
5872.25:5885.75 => 0.6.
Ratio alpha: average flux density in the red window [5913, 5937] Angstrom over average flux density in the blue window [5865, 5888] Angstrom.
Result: 1.07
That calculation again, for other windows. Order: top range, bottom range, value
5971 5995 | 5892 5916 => 1.07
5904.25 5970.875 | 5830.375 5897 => 1.05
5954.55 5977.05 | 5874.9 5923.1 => 1.11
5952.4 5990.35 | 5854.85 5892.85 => 1.09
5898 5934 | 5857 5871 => 1.05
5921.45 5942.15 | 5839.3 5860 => 0.98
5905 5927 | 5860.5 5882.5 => 1.05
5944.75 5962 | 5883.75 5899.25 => 1.26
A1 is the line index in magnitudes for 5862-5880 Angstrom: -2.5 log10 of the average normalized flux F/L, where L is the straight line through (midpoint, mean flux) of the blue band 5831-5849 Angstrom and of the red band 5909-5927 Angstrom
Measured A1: 0.05 mag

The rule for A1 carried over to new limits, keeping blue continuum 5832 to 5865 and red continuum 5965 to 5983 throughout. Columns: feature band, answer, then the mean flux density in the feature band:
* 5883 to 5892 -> 0.280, 9.32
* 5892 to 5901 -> 0.256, 9.52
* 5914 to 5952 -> 0.020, 11.8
